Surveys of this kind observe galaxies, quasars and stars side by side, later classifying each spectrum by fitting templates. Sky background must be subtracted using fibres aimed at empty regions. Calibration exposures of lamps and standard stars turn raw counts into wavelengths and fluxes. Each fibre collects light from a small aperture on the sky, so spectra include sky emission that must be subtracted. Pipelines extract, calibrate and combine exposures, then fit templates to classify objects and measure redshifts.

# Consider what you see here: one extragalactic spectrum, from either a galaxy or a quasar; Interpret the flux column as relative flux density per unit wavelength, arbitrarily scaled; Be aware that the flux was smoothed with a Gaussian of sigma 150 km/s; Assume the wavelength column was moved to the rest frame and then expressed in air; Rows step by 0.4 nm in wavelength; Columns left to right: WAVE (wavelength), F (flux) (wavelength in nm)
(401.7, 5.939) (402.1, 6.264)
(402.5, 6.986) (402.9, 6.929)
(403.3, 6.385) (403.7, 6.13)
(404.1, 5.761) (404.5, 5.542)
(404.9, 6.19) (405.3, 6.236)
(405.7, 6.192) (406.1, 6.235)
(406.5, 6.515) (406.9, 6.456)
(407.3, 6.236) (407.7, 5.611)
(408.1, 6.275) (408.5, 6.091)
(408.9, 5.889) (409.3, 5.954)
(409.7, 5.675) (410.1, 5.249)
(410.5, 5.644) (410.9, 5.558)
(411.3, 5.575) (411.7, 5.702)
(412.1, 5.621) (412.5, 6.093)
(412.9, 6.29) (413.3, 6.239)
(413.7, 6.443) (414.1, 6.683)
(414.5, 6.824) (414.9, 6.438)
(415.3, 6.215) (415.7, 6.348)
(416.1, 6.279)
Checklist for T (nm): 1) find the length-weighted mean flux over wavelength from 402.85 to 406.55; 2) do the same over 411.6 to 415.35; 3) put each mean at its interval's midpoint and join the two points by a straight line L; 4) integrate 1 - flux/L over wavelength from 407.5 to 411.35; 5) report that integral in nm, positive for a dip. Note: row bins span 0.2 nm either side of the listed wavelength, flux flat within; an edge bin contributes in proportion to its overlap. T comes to 0.29 nm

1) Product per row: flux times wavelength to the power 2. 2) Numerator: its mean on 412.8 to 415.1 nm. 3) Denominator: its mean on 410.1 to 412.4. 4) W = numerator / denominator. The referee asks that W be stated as 1.2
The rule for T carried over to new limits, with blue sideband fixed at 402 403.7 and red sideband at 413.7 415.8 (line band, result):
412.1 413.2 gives 0.07 nm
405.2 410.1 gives 0.36 nm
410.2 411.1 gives 0.13 nm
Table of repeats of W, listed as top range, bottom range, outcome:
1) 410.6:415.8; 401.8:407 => 1.02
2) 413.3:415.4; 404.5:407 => 1.09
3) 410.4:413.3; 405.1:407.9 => 0.96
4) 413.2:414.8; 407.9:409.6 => 1.12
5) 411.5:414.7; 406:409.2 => 1.04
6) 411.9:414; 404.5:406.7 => 1.03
